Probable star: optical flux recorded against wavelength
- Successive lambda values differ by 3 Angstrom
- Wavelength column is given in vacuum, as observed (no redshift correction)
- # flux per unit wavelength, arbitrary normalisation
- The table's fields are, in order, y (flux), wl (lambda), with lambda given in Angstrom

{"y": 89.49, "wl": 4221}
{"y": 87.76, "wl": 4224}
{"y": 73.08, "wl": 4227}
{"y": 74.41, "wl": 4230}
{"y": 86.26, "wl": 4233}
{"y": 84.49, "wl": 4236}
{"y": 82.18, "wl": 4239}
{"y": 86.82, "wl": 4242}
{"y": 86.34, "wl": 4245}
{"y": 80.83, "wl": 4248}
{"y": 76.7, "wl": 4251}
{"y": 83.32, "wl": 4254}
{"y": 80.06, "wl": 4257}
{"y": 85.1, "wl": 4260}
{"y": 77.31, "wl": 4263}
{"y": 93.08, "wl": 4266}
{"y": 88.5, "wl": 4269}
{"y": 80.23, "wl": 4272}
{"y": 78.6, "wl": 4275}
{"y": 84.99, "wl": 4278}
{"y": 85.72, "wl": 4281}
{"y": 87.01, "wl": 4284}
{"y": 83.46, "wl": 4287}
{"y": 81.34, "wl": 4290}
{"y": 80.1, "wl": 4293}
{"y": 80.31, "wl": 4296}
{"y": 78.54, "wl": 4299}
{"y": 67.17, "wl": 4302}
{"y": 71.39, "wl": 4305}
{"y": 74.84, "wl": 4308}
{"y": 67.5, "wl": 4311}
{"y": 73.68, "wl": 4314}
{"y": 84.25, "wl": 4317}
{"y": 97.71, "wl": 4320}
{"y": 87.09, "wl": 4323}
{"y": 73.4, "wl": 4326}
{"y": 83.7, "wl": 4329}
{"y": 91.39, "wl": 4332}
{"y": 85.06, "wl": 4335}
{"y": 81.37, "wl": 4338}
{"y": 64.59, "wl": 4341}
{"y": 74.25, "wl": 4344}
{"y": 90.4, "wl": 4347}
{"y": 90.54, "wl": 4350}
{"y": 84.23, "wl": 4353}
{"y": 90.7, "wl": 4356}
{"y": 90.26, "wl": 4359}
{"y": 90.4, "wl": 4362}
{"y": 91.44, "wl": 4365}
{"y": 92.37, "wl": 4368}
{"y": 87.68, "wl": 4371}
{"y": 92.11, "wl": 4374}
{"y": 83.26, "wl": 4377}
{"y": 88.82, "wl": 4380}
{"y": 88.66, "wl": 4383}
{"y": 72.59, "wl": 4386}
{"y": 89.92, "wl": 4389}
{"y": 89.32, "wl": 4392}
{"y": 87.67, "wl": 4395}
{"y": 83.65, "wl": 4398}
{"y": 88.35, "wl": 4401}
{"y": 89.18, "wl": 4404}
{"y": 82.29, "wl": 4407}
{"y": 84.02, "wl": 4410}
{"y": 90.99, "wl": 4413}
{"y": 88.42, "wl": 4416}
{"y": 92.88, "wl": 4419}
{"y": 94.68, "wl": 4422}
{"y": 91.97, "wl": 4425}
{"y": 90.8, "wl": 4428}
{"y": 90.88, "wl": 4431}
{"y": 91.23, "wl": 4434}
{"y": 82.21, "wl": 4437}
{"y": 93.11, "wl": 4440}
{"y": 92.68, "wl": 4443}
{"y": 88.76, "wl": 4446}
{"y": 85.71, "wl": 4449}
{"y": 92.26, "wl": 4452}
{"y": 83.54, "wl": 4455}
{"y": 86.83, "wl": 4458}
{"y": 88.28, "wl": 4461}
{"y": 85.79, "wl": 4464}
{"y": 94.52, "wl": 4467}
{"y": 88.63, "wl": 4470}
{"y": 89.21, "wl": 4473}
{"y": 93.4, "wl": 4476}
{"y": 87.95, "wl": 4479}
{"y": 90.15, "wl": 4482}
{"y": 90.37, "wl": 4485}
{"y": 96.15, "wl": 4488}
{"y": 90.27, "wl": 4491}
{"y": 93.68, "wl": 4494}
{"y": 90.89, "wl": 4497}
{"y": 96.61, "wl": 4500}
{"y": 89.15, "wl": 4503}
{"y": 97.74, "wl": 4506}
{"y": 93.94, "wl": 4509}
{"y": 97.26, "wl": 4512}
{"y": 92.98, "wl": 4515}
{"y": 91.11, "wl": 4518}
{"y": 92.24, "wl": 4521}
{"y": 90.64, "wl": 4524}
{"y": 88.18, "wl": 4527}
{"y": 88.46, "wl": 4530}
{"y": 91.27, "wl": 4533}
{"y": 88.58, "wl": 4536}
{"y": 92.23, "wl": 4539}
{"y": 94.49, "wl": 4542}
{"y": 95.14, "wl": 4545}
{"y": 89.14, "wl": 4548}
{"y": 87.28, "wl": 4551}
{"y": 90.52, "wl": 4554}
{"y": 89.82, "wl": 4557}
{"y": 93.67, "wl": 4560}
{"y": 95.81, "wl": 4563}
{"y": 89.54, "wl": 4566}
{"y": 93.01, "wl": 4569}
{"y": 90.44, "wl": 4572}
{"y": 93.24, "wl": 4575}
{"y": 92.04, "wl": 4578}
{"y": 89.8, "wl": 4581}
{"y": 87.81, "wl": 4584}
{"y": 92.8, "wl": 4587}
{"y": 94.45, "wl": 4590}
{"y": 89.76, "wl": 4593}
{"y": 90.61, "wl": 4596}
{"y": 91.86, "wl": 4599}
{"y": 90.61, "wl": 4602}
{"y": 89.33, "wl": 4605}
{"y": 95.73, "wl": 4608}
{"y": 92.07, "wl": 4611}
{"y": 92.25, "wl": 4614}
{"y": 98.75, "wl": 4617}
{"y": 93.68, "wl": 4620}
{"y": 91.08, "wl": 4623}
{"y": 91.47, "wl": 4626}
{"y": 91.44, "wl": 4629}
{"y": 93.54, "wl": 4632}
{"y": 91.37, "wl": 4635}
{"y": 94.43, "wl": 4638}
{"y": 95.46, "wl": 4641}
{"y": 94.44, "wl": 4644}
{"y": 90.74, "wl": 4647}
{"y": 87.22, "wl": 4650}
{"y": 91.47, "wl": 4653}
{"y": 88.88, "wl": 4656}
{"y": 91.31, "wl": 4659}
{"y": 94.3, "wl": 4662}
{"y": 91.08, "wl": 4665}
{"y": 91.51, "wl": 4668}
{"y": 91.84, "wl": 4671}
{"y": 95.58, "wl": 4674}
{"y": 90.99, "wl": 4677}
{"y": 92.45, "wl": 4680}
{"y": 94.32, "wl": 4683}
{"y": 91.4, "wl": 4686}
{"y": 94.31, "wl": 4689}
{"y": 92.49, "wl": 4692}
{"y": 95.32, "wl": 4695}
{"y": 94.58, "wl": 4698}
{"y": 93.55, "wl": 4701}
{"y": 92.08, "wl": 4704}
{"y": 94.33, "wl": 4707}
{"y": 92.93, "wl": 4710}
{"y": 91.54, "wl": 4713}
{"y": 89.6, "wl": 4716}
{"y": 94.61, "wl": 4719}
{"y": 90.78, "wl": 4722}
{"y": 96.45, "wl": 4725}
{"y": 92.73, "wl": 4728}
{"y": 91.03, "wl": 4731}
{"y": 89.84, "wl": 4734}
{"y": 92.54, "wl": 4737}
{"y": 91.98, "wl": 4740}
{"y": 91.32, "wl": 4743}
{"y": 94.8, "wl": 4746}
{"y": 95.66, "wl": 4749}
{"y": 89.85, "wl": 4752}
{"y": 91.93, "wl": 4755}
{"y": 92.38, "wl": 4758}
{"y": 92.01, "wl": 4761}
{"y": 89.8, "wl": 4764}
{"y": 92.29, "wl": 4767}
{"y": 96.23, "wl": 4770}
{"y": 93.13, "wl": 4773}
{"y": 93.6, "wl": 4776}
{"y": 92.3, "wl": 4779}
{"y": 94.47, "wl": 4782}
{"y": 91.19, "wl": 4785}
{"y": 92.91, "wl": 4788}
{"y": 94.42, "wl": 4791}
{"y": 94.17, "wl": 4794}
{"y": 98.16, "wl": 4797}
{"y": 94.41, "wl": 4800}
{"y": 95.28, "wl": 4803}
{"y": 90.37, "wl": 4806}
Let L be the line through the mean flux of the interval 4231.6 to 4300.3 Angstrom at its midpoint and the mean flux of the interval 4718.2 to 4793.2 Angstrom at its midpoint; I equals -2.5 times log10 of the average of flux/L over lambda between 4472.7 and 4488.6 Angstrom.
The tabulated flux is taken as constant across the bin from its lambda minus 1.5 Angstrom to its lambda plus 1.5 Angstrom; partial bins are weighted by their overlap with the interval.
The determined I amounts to -0.05 mag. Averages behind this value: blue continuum 83.1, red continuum 92.7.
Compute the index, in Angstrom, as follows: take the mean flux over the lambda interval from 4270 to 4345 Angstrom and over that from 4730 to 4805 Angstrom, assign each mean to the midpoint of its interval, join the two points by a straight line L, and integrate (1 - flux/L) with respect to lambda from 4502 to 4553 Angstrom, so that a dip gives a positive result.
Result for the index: -3.3 Angstrom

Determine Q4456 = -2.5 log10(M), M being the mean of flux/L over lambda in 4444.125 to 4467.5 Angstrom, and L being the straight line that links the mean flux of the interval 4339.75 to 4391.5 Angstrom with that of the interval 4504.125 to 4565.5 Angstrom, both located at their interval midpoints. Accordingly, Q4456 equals 0.015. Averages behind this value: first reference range 86.2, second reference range 92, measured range 88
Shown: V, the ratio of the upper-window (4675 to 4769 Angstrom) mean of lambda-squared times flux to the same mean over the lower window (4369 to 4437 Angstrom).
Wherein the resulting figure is 1.21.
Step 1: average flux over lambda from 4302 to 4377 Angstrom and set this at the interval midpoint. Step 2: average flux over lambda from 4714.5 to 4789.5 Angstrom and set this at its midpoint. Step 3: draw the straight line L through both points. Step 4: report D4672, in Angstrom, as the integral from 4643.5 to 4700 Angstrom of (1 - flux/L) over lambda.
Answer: -0.96 Angstrom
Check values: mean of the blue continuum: 83.4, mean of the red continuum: 92.5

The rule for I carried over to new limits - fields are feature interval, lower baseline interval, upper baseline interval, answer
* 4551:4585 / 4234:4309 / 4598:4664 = -0.01 mag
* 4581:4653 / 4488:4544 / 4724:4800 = 0.01 mag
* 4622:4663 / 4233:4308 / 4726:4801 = -0.02 mag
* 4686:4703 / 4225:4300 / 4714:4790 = -0.03 mag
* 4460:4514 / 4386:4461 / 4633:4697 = -0.03 mag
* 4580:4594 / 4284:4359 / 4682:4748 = -0.02 mag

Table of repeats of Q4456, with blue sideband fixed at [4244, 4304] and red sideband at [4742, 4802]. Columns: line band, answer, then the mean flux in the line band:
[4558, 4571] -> -0.05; 92.8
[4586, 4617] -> -0.03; 92.3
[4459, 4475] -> -0.04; 89.3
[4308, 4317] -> 0.13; 73.6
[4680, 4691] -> -0.02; 93.2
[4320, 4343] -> 0.02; 81.9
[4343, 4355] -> -0.03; 85.5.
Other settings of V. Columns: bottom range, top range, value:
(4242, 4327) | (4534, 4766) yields 1.34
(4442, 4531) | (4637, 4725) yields 1.11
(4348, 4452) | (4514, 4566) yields 1.10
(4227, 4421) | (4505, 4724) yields 1.25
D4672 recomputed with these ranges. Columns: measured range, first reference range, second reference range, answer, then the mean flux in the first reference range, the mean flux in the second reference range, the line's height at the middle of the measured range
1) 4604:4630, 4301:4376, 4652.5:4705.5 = -0.6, 83.2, 92.7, 90.9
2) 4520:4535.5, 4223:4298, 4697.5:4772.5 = -0.3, 82.7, 92.6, 88.2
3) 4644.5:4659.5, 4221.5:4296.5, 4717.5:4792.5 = 0.1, 82.8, 92.7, 90.7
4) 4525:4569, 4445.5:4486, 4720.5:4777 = -0.5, 88.9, 92.5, 90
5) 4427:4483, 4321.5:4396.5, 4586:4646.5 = -0.6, 85.6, 92.7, 88.3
